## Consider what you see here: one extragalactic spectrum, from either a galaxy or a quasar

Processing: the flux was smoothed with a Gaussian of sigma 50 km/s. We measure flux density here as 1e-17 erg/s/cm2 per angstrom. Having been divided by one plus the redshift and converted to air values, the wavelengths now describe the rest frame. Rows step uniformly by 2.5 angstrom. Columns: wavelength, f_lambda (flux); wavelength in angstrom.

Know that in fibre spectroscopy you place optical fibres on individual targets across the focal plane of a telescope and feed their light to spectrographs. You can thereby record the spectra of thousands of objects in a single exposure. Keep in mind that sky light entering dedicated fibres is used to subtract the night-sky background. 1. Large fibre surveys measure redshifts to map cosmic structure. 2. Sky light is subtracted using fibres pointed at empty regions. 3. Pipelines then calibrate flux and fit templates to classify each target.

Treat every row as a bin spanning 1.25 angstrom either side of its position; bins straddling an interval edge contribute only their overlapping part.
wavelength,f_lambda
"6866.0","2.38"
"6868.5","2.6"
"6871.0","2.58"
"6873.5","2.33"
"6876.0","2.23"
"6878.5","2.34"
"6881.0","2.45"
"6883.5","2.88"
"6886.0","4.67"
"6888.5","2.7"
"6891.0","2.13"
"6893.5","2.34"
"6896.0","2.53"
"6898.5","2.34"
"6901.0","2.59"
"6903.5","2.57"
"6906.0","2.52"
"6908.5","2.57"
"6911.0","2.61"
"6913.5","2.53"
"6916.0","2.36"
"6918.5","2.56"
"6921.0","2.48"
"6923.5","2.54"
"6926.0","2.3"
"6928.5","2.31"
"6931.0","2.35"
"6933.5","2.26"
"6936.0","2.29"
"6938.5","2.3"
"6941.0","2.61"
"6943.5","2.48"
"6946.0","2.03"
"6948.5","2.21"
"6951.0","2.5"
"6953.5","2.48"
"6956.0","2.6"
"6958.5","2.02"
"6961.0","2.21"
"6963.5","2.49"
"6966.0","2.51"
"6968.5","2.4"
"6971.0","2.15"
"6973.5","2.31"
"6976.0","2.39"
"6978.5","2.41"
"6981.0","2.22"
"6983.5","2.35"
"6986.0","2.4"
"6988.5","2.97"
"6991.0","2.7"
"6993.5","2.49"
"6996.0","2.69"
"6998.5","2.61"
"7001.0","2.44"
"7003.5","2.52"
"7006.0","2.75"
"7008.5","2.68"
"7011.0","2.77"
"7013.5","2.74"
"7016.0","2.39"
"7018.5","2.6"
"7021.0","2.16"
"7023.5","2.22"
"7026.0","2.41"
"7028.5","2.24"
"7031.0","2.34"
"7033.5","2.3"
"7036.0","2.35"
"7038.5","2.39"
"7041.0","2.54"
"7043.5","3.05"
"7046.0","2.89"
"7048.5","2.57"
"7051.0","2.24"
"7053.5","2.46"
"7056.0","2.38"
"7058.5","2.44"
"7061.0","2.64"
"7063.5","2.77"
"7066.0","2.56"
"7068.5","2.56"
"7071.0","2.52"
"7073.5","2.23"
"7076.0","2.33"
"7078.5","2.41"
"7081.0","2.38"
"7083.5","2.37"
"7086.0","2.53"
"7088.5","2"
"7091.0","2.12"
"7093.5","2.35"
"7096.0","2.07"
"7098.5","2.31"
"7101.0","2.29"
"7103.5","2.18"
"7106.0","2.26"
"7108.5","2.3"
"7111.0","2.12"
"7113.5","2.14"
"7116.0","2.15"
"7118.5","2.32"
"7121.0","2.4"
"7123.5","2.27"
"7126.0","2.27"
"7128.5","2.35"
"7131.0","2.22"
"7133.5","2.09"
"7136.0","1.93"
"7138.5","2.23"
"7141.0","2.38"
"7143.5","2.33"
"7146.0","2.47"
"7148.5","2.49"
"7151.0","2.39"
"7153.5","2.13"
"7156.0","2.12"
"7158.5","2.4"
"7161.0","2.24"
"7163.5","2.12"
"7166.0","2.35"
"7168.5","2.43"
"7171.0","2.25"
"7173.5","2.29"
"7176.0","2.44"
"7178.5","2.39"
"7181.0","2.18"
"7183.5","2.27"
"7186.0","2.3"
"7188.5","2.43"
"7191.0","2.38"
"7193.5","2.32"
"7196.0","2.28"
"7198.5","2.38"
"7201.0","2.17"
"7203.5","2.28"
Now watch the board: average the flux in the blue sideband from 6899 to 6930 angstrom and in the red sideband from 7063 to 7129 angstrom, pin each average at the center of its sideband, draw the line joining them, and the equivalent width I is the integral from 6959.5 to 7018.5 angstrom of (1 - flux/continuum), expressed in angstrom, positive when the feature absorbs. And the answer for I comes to -2.1 angstrom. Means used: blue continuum 2.49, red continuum 2.31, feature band 2.5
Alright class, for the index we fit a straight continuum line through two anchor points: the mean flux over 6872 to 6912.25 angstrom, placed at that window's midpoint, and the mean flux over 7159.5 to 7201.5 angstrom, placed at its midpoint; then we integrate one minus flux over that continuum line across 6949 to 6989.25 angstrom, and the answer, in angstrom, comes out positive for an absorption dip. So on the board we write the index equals 2.25 angstrom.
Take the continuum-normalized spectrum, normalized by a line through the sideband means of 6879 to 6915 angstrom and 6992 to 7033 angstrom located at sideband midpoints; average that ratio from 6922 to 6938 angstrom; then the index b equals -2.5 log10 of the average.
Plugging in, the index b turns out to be 0.12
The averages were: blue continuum 2.66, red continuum 2.5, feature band 2.34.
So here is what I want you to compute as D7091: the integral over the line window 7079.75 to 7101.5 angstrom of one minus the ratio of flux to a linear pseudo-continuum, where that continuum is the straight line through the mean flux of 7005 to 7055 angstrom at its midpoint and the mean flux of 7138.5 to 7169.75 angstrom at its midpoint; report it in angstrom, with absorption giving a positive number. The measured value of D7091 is 1.3 angstrom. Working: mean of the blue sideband 2.5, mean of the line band 2.27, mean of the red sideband 2.32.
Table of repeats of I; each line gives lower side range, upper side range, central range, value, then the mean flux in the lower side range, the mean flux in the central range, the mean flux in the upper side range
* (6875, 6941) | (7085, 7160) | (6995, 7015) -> -2.0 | 2.53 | 2.65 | 2.25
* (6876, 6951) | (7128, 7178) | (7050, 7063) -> -0.4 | 2.51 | 2.46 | 2.28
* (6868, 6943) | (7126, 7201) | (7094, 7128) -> 1.4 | 2.53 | 2.24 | 2.29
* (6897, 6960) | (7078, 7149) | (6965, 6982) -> 0.3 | 2.42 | 2.34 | 2.26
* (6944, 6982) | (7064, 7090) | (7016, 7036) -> 0.3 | 2.33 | 2.33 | 2.4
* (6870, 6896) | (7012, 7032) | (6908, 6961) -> 3.5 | 2.66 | 2.39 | 2.39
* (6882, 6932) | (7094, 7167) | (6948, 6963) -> 1.0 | 2.59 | 2.35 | 2.25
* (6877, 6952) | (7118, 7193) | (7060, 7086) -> -1.2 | 2.51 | 2.48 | 2.3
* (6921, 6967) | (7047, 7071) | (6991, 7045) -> -1.2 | 2.36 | 2.51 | 2.52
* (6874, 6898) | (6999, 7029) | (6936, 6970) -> 2.8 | 2.67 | 2.37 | 2.5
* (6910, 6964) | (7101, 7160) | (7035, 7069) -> -3.7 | 2.38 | 2.56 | 2.26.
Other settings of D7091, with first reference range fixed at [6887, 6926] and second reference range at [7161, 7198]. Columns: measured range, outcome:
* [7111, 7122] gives 0.6 angstrom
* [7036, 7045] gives -0.8 angstrom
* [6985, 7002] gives -1.2 angstrom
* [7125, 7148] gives 0.8 angstrom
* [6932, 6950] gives 1.2 angstrom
